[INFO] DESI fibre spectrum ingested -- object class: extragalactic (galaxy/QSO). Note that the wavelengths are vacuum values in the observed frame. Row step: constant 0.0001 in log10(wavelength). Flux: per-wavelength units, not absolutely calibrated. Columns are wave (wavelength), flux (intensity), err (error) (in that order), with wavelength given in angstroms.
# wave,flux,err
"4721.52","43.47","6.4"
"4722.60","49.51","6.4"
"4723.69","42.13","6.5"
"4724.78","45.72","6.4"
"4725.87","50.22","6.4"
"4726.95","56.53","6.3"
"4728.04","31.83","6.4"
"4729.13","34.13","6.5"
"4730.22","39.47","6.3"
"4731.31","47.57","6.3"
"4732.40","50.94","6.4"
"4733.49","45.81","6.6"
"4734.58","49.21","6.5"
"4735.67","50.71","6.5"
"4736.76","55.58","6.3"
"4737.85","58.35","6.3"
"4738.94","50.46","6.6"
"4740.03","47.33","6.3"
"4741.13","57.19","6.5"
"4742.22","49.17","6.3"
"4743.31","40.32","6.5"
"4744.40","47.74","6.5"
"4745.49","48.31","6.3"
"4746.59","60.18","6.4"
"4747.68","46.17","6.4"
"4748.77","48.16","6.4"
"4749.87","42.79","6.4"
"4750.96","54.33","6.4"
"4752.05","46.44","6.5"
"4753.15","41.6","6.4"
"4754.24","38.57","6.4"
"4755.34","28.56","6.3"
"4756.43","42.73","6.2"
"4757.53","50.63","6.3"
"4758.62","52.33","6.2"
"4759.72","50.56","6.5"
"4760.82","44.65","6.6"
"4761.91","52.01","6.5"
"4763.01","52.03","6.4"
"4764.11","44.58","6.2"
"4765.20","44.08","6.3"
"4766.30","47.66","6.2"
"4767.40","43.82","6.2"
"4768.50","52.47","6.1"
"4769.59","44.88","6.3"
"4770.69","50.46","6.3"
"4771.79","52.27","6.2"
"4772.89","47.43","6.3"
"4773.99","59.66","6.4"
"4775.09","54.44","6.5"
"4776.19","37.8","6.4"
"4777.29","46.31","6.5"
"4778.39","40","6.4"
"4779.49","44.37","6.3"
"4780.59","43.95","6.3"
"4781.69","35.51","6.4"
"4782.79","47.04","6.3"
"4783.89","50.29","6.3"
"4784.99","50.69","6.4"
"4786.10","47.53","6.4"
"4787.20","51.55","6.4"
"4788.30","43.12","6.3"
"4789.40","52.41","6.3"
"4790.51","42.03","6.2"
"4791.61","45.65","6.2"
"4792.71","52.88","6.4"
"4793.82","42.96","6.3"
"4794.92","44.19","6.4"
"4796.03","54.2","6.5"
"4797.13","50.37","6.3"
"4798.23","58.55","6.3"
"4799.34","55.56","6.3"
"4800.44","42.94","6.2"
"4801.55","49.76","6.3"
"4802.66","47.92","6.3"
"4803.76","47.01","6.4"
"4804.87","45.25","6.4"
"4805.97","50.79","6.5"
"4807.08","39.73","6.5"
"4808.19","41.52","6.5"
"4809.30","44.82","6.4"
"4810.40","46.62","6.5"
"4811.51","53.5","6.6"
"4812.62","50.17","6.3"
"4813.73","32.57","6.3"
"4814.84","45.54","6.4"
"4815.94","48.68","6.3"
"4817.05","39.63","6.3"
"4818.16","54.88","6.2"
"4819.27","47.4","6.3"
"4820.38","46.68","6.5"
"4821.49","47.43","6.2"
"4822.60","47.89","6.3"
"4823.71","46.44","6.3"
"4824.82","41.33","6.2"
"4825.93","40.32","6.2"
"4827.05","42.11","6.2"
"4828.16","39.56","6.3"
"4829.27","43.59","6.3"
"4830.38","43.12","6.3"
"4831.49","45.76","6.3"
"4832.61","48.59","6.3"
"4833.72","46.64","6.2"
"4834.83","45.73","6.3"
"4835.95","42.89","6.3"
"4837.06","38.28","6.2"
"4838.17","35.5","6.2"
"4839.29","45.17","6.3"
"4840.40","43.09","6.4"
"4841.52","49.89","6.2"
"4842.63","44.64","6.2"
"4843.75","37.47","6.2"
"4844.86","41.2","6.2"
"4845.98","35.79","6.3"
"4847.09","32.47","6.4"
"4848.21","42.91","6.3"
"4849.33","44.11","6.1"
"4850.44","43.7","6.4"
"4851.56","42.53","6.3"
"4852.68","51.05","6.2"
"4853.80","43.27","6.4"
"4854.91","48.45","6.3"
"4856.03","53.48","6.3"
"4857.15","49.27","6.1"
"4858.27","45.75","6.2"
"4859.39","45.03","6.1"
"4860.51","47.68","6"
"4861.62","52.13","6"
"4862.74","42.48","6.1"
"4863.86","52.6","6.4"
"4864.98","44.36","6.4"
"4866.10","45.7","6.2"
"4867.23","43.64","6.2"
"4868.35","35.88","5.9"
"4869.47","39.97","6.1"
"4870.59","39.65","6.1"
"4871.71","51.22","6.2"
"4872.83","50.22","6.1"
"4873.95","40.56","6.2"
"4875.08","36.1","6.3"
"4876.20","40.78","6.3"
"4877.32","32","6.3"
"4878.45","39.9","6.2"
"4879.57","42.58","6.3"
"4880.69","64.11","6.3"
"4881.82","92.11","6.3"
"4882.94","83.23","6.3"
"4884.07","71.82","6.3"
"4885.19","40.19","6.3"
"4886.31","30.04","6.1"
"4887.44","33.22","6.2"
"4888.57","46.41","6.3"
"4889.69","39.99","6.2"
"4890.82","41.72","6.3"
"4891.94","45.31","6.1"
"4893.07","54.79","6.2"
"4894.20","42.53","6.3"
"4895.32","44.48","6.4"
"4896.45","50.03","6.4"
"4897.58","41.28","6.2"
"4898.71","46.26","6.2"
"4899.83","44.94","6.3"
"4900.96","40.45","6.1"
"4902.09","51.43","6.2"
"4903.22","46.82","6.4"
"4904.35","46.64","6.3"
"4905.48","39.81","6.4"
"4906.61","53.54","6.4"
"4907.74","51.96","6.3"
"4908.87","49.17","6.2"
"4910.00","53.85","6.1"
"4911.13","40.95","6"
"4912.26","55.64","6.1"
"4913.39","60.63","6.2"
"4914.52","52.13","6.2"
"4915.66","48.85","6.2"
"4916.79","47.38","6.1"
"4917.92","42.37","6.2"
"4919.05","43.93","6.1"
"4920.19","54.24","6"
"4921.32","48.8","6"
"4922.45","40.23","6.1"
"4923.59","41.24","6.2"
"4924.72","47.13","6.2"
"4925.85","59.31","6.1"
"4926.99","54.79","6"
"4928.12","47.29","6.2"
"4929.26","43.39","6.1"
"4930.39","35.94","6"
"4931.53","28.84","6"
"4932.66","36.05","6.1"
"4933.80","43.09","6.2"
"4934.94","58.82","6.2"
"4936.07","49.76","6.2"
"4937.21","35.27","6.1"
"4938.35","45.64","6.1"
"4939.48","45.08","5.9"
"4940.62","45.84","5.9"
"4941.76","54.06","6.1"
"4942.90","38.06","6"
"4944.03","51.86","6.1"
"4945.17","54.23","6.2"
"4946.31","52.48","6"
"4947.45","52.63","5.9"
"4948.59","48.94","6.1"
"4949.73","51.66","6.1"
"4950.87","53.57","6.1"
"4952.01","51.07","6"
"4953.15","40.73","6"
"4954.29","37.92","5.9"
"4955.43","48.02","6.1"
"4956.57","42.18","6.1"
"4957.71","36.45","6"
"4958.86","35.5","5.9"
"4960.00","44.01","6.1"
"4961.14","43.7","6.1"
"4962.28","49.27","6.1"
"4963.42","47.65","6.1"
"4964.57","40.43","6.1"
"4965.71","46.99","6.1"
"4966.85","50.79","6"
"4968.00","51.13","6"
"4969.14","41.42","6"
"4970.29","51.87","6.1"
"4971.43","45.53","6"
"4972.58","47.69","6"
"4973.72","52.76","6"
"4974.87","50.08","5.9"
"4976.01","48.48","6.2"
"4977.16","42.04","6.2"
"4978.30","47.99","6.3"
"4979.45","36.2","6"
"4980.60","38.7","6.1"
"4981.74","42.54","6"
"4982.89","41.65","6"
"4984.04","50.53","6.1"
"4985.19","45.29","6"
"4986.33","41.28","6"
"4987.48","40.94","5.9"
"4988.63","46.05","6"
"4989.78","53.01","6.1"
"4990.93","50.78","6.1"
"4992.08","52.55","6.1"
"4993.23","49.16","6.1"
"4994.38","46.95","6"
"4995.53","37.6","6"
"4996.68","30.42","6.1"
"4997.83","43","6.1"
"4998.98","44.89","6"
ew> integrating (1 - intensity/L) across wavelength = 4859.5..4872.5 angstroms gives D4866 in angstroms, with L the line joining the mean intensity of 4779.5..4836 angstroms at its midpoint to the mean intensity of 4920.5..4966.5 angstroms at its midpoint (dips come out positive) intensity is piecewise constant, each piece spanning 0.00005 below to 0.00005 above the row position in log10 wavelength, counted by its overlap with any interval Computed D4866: 0.28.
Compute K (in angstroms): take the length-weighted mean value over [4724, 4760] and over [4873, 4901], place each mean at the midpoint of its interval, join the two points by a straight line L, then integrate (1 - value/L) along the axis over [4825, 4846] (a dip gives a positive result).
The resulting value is 2.1 angstroms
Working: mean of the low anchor 47.2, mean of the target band 42.7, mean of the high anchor 47.6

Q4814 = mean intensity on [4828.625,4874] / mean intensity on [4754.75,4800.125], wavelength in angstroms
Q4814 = 0.9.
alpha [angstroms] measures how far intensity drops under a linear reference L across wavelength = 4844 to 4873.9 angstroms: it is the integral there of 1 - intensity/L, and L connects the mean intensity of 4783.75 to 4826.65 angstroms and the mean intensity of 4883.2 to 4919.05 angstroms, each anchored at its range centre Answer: 1.6 angstroms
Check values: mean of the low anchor 47.1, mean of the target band 44.7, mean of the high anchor 47.2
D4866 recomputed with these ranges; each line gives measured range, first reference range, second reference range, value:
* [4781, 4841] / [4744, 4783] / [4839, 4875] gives -0.5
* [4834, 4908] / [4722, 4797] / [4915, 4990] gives 1.1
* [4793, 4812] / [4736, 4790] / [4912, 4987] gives -0.2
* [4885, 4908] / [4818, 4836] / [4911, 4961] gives 0.8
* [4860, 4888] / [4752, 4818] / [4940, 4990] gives -0.7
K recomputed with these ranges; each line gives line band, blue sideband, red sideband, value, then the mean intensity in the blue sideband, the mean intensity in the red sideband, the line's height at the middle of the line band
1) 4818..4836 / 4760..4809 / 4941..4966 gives 0.8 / 47.5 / 46.4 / 47.3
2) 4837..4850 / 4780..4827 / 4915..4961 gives 1.5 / 46.8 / 45.9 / 46.5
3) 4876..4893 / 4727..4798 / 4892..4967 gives -1.1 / 47.3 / 46.7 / 46.8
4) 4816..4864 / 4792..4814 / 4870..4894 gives 3.4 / 47.7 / 48.3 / 48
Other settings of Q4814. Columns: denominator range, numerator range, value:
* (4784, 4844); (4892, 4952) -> 1.03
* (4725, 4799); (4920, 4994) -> 0.97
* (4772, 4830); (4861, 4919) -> 1.02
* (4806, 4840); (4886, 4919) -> 1.04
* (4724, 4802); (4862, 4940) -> 0.98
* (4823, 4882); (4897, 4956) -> 1.06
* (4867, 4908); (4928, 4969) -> 0.97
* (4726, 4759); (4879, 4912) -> 1.05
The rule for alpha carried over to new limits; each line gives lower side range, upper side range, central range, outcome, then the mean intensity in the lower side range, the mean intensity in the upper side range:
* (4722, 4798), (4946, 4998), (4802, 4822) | 0.34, 47.4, 45.6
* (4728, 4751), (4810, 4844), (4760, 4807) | -1.46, 48.2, 44.6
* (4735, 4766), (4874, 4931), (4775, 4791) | 0.82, 48.1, 47.9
